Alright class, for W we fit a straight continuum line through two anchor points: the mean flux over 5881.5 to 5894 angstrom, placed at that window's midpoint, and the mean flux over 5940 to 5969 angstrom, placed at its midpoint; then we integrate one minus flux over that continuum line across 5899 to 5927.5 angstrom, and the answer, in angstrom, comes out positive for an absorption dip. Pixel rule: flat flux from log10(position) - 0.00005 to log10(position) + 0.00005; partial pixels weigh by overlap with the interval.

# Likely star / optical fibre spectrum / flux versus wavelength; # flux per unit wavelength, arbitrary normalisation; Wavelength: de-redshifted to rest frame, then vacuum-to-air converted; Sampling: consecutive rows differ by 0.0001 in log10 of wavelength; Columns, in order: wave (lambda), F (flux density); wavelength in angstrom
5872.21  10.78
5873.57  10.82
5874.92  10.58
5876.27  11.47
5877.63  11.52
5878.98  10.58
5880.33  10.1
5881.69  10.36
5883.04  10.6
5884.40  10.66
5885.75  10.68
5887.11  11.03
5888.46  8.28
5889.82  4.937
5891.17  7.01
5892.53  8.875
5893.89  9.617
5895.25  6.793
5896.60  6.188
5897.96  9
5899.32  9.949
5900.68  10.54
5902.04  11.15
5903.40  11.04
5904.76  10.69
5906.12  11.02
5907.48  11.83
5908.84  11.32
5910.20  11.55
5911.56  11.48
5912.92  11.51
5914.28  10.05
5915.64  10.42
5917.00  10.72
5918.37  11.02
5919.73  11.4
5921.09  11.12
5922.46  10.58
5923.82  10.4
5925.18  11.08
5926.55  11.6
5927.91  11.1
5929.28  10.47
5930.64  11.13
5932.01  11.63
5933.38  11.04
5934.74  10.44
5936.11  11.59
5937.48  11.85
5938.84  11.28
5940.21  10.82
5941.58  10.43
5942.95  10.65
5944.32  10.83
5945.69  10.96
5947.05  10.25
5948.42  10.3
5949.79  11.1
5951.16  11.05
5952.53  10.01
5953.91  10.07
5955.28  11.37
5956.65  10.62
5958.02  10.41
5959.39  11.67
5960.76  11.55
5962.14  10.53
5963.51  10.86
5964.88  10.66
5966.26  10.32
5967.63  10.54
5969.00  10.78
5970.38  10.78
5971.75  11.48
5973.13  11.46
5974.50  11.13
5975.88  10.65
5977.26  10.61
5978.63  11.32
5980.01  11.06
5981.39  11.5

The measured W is -3.7 angstrom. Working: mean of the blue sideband 9.14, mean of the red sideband 10.7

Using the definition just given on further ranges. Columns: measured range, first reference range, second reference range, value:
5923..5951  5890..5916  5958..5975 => -1.3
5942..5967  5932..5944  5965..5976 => 0.5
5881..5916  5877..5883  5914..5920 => 2.7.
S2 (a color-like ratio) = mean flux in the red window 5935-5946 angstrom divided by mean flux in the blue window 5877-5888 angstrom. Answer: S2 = 1.04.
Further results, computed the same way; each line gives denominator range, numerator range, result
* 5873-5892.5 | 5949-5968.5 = 1.09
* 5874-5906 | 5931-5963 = 1.13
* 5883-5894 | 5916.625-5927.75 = 1.23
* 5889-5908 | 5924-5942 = 1.21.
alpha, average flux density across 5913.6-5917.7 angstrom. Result 10.4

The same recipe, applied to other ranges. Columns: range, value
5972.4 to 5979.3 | 11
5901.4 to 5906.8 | 11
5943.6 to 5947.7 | 10.7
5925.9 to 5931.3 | 11.1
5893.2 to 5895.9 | 8.2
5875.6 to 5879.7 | 11.2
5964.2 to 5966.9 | 10.5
